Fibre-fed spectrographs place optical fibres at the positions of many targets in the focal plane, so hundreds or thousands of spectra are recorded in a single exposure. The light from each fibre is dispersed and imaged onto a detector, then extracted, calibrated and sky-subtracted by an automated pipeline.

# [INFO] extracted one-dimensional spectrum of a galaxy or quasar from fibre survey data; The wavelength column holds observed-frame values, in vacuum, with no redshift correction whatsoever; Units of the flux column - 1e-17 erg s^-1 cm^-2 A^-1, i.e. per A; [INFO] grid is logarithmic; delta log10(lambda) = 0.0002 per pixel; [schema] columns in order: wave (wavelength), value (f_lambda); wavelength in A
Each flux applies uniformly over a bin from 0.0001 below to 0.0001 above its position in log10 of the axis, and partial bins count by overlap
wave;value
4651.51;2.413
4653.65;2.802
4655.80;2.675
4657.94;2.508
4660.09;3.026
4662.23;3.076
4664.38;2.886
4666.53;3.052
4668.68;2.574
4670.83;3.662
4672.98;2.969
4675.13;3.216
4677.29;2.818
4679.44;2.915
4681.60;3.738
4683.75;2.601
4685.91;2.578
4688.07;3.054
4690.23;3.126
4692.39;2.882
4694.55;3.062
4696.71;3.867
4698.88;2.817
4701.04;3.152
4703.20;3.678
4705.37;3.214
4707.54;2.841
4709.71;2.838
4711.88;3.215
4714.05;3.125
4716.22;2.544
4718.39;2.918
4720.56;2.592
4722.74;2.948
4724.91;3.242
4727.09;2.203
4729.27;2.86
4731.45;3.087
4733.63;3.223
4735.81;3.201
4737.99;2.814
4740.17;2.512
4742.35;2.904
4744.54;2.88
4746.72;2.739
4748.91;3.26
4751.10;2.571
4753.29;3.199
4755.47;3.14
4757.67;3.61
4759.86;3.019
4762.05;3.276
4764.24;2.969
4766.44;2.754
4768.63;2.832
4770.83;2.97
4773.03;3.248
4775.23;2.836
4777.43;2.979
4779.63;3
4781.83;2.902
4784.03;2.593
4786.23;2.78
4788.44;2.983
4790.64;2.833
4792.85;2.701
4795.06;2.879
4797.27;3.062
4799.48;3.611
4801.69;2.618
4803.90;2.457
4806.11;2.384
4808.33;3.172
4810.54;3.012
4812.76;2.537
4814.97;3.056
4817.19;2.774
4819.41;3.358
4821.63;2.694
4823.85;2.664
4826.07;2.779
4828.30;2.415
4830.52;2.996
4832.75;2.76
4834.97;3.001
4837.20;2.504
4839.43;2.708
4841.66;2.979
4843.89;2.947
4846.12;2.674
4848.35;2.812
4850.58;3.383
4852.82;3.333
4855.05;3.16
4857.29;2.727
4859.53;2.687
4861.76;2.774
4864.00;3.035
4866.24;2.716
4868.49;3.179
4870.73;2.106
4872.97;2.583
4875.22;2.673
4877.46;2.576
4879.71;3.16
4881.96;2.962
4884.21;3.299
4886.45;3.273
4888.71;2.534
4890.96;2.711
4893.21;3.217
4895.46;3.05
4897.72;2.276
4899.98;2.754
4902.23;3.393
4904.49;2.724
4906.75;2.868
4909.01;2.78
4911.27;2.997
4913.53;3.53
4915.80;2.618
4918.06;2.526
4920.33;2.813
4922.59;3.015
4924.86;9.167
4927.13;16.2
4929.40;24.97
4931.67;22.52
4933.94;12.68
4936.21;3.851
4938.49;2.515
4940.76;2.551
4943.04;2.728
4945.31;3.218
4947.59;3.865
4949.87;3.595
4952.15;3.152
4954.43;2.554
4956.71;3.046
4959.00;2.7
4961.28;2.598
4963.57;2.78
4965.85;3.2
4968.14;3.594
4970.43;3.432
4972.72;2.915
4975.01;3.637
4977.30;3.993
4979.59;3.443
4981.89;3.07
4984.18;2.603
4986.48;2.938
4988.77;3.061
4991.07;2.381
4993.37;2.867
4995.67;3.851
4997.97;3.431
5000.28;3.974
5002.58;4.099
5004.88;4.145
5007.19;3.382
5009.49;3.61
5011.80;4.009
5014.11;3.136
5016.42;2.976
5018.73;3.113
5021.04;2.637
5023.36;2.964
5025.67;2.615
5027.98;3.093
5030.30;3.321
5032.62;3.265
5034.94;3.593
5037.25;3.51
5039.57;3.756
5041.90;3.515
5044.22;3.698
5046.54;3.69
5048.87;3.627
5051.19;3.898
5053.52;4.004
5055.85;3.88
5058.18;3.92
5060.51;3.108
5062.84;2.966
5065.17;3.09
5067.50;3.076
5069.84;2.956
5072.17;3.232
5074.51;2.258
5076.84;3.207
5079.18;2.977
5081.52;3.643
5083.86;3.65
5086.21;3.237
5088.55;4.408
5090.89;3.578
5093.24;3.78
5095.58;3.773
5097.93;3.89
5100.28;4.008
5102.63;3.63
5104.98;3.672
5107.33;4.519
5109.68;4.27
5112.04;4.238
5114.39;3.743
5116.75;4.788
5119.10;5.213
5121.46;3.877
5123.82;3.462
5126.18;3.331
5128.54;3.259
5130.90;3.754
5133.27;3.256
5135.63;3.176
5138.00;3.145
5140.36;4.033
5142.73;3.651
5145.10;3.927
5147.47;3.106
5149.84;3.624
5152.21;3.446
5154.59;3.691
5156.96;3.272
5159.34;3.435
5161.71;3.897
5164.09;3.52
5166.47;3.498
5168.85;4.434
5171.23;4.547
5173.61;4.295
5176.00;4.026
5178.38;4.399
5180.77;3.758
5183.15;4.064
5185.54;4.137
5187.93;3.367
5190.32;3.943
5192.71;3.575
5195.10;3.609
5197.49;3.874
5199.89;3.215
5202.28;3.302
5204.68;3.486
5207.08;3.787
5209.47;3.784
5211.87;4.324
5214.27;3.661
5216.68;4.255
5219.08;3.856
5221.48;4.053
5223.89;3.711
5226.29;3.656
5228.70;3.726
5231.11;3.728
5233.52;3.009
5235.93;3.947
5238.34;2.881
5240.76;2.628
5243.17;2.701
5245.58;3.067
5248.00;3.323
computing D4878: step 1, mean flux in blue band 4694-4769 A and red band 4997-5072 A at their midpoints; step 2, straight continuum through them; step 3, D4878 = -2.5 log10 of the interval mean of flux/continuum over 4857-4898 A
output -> 0.14 mag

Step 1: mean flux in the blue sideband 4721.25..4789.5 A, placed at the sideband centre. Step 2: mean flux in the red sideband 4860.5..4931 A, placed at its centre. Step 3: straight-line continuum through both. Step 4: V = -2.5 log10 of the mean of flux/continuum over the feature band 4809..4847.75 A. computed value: 0.29 mag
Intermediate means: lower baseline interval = 2.95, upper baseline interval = 4.34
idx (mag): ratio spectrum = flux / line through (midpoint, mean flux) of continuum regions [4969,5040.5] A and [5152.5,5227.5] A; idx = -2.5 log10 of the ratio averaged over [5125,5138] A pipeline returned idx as 0.100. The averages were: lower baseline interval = 3.32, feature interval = 3.34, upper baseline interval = 3.82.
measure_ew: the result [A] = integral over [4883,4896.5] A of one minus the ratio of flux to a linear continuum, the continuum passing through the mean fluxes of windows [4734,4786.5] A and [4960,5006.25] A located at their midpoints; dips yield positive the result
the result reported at 0.6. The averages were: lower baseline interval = 2.96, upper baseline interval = 3.3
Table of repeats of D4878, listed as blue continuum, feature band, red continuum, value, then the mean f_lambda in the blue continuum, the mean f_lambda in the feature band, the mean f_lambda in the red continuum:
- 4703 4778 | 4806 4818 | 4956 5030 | 0.07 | 2.97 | 2.86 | 3.23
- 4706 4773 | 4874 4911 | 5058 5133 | 0.12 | 2.95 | 2.89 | 3.63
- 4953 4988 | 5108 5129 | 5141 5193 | -0.12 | 3.1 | 4.06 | 3.81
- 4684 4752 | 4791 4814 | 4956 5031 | 0.07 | 2.96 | 2.84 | 3.23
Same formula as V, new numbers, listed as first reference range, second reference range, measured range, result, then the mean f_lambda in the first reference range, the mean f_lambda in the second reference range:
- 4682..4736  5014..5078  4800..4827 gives 0.103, 3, 3.29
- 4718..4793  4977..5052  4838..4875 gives 0.090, 2.93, 3.36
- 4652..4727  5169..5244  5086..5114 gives -0.103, 2.99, 3.73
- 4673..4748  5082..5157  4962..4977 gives 0.064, 2.98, 3.77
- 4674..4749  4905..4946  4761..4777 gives 0.325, 2.99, 6.84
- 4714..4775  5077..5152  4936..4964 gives 0.137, 2.95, 3.75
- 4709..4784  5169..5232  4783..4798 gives 0.078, 2.95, 3.86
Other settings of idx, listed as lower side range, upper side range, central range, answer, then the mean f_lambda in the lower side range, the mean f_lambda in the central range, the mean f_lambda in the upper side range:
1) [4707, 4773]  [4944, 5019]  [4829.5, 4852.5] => 0.07 mag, 2.95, 2.89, 3.29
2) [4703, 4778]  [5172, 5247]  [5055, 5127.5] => -0.05 mag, 2.97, 3.66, 3.67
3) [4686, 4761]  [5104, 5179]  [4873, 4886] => 0.14 mag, 3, 2.92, 3.82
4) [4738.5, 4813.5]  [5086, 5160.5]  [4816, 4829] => 0.09 mag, 2.92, 2.79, 3.76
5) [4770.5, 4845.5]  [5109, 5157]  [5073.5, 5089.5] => 0.08 mag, 2.86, 3.34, 3.73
